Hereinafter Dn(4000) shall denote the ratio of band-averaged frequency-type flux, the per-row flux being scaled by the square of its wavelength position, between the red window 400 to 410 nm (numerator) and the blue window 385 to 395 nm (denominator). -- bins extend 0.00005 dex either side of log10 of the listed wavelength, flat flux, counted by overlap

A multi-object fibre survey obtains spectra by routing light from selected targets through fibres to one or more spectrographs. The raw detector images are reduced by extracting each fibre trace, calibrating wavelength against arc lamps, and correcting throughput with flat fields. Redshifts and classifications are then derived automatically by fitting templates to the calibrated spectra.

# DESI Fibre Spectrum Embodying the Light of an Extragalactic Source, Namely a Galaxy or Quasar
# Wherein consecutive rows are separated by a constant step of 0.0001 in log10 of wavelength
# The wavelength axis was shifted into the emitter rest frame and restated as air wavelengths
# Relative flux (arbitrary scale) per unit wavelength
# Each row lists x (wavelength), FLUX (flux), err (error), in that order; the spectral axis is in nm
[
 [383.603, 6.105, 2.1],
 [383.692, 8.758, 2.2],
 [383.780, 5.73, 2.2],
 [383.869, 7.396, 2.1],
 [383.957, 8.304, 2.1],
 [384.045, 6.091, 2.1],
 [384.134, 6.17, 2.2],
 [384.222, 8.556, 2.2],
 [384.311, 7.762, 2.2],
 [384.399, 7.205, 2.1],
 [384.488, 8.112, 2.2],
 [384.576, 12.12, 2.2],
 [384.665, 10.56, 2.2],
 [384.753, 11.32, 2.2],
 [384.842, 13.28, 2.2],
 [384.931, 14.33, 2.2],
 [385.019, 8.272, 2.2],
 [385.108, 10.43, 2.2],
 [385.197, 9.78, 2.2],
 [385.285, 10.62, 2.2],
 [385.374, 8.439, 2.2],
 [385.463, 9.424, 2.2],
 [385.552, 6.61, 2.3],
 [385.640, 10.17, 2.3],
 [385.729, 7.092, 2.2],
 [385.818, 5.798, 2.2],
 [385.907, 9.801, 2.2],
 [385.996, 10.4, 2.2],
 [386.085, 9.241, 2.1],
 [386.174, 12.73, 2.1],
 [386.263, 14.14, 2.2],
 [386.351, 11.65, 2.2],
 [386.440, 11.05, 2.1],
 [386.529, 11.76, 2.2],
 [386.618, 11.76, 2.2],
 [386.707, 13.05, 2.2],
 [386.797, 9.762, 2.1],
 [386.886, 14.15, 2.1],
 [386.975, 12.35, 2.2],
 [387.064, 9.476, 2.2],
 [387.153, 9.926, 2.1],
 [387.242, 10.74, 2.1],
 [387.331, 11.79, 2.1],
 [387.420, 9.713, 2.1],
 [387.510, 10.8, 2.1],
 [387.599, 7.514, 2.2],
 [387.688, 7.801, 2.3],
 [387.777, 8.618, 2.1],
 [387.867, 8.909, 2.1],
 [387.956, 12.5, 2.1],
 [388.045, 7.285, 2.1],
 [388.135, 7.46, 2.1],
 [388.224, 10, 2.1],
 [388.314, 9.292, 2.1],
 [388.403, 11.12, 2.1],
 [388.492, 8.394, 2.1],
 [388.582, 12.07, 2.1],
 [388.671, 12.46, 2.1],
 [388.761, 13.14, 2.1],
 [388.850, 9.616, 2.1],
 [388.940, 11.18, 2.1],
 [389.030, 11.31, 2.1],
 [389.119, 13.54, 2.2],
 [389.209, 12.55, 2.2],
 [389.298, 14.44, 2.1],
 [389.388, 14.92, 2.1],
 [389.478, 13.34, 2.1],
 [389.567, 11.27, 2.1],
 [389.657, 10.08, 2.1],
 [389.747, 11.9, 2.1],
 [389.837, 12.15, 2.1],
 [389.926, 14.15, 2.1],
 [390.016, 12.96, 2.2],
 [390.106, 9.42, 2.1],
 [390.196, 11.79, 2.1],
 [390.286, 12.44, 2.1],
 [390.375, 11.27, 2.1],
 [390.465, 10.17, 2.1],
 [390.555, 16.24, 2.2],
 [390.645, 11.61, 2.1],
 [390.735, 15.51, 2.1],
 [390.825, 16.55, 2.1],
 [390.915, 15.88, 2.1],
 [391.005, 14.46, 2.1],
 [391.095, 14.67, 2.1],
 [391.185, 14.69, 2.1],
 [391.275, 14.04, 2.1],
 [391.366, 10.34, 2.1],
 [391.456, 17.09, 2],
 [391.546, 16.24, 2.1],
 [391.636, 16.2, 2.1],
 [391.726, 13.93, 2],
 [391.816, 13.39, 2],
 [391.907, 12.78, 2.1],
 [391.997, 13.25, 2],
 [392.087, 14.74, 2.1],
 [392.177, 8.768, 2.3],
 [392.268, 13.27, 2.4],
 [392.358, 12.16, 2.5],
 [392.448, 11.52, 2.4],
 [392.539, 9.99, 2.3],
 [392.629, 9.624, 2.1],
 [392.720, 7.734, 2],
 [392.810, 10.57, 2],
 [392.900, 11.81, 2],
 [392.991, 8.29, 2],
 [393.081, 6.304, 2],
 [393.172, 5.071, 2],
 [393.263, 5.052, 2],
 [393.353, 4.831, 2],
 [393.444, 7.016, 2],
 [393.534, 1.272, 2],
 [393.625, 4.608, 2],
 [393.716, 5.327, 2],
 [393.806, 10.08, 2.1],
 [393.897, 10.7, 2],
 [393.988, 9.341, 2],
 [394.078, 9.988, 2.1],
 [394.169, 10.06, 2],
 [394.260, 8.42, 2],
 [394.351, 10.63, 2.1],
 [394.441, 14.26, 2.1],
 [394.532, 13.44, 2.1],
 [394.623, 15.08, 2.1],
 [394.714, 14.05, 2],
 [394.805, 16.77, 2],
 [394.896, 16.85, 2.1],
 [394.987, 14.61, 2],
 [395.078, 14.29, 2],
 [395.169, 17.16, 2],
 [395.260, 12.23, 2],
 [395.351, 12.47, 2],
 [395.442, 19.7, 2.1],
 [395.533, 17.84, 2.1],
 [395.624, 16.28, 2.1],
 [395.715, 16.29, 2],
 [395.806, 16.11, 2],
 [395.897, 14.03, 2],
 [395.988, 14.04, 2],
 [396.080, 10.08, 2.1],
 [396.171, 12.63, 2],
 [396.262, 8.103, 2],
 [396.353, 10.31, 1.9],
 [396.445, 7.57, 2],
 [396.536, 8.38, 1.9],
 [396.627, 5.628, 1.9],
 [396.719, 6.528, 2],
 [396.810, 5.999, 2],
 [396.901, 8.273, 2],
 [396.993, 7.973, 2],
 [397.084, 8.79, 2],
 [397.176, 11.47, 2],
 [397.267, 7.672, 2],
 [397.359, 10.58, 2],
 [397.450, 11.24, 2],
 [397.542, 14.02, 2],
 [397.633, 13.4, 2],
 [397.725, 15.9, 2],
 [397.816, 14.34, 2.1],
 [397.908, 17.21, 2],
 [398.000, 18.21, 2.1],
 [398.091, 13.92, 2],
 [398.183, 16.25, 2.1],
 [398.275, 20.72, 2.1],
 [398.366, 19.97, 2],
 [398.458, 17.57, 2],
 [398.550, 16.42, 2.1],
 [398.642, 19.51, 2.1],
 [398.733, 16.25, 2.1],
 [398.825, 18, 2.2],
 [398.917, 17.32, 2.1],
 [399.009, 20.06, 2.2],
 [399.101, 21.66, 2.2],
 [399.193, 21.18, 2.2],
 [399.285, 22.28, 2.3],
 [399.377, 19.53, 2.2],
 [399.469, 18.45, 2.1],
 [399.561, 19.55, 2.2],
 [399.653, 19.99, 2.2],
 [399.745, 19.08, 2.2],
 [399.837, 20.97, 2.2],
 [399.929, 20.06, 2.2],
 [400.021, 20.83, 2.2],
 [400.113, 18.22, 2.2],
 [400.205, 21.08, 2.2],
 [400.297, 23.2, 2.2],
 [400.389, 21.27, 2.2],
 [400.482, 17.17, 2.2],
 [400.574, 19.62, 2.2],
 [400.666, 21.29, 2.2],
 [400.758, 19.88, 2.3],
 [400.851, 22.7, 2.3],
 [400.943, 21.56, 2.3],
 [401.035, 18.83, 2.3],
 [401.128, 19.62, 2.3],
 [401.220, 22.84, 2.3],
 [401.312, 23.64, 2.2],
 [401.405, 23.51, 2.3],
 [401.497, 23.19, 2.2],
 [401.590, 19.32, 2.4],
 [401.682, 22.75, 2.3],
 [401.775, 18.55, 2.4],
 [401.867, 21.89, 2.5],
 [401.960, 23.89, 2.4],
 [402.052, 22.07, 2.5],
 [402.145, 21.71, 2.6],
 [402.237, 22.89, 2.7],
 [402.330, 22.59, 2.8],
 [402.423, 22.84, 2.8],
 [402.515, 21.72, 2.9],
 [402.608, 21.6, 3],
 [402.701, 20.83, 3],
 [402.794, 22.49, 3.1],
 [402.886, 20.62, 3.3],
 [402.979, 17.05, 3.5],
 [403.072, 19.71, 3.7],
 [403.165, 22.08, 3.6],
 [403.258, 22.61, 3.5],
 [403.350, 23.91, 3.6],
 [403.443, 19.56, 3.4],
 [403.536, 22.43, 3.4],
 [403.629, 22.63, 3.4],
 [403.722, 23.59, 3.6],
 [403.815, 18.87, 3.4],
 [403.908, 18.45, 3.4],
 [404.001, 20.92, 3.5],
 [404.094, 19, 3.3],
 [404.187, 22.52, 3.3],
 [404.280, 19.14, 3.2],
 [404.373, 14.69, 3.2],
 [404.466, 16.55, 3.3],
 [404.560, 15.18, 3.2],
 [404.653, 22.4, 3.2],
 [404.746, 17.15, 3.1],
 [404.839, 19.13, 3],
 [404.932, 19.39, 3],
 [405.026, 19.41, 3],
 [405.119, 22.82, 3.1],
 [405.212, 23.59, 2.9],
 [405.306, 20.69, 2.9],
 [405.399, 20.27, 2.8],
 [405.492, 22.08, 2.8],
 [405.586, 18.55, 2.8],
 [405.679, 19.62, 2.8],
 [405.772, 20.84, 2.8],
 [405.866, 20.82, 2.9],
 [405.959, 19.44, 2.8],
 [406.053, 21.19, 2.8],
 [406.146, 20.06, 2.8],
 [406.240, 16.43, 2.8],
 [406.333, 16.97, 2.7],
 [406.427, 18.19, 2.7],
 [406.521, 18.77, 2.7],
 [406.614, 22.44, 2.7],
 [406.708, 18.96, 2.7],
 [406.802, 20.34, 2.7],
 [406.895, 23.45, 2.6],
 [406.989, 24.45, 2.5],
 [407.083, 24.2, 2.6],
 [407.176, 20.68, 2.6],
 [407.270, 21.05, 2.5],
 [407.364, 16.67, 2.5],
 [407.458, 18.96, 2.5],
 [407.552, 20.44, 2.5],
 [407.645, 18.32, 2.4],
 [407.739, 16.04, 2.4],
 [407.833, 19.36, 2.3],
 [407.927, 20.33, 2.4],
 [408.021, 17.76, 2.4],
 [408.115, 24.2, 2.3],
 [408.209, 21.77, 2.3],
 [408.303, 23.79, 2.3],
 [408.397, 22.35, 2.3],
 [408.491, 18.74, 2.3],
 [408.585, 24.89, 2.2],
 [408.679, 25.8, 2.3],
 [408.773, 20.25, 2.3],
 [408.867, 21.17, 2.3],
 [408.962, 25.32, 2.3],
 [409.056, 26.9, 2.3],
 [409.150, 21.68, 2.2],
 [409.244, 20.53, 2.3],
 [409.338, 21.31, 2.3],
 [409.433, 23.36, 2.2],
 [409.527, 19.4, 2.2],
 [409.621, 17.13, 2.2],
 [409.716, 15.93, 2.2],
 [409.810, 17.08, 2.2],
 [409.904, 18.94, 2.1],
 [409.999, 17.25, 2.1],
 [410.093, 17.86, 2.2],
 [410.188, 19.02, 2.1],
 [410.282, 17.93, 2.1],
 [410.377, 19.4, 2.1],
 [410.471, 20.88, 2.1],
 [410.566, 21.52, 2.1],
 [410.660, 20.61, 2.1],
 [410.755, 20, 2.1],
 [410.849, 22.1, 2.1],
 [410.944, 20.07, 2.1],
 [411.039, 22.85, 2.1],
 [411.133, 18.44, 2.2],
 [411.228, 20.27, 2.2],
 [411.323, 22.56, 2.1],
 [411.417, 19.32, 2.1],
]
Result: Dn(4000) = 2.01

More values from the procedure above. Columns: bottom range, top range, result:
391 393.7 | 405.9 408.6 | 2.05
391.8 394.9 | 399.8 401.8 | 2.16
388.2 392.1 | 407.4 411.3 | 1.75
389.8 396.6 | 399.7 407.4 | 1.81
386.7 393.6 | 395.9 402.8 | 1.62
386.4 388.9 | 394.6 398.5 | 1.33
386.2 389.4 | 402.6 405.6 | 2.01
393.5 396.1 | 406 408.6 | 1.70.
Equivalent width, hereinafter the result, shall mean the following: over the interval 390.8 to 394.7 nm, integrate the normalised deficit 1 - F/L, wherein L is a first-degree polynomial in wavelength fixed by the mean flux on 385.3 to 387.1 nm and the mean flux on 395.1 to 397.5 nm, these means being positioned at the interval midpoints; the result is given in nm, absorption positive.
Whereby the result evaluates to 0.030 nm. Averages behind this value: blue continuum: 10.4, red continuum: 11.5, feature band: 11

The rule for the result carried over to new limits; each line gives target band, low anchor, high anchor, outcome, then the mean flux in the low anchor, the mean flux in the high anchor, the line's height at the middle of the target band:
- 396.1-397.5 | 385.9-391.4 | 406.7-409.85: 0.61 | 11.7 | 21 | 15.6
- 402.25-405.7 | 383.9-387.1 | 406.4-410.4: -0.37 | 10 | 20.5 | 18.5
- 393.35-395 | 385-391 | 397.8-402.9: 0.56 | 11.1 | 20.3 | 15.7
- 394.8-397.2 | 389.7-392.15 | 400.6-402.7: 0.71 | 13.6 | 21.7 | 17.4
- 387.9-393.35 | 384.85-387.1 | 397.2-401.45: 0.59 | 10.5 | 18.6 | 13.3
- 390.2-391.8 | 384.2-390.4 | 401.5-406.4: -0.15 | 10.7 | 20.5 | 12.9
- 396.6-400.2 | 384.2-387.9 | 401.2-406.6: 0.34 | 10.2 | 20.6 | 17.4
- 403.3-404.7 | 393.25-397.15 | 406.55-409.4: -0.14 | 11.1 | 21.4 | 18.2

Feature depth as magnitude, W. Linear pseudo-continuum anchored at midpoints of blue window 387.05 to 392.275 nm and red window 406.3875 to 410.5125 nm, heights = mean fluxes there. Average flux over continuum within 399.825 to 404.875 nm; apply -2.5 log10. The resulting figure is -0.17 mag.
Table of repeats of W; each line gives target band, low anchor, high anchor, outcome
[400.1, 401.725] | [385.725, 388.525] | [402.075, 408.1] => -0.18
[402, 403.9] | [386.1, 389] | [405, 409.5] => -0.15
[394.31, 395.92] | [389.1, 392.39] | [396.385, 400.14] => -0.05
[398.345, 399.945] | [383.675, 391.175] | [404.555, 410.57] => -0.18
